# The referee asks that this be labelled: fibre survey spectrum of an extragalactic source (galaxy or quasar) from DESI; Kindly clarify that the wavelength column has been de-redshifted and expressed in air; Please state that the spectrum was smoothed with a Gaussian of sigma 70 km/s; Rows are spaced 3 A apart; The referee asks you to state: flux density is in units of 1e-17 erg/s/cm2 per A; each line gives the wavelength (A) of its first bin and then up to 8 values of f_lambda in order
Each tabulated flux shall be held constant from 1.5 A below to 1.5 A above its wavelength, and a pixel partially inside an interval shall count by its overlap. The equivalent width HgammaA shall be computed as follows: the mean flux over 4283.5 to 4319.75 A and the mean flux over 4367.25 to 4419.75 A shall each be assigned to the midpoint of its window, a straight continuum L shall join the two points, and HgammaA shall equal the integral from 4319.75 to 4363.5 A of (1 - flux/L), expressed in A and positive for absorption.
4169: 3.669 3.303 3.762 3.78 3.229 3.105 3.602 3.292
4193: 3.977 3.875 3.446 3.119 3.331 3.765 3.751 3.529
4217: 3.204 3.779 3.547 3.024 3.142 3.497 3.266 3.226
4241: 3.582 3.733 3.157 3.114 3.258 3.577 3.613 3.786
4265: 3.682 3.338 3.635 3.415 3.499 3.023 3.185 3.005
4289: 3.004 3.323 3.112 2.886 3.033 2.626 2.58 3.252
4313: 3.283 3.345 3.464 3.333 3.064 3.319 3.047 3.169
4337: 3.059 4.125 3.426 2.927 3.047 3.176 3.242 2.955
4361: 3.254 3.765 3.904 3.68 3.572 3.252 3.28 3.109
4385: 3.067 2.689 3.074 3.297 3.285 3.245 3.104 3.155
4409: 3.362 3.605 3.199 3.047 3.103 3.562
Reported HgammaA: -1.3 A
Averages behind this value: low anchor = 3.07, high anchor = 3.25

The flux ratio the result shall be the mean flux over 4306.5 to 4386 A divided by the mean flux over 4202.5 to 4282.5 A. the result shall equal 0.96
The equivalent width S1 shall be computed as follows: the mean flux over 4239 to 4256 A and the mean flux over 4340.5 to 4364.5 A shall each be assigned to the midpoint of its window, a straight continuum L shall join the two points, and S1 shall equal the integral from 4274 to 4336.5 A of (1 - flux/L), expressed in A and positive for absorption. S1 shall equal 3.2 A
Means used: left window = 3.38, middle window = 3.13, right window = 3.24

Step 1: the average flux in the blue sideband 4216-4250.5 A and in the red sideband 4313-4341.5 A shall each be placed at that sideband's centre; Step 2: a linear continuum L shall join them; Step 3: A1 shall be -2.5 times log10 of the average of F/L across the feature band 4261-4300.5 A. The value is 0.02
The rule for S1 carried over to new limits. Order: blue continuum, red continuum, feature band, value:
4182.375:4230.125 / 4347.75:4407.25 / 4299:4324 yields 1.7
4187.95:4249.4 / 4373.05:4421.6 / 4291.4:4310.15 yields 2.2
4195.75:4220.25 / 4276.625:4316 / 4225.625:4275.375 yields -2.1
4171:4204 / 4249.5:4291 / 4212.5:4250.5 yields 0.6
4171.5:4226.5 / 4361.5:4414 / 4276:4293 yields 1.3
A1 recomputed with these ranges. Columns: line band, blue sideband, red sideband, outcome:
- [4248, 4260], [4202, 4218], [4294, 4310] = -0.059 mag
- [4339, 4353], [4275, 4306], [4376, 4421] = -0.065 mag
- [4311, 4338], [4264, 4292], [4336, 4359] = 0.012 mag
